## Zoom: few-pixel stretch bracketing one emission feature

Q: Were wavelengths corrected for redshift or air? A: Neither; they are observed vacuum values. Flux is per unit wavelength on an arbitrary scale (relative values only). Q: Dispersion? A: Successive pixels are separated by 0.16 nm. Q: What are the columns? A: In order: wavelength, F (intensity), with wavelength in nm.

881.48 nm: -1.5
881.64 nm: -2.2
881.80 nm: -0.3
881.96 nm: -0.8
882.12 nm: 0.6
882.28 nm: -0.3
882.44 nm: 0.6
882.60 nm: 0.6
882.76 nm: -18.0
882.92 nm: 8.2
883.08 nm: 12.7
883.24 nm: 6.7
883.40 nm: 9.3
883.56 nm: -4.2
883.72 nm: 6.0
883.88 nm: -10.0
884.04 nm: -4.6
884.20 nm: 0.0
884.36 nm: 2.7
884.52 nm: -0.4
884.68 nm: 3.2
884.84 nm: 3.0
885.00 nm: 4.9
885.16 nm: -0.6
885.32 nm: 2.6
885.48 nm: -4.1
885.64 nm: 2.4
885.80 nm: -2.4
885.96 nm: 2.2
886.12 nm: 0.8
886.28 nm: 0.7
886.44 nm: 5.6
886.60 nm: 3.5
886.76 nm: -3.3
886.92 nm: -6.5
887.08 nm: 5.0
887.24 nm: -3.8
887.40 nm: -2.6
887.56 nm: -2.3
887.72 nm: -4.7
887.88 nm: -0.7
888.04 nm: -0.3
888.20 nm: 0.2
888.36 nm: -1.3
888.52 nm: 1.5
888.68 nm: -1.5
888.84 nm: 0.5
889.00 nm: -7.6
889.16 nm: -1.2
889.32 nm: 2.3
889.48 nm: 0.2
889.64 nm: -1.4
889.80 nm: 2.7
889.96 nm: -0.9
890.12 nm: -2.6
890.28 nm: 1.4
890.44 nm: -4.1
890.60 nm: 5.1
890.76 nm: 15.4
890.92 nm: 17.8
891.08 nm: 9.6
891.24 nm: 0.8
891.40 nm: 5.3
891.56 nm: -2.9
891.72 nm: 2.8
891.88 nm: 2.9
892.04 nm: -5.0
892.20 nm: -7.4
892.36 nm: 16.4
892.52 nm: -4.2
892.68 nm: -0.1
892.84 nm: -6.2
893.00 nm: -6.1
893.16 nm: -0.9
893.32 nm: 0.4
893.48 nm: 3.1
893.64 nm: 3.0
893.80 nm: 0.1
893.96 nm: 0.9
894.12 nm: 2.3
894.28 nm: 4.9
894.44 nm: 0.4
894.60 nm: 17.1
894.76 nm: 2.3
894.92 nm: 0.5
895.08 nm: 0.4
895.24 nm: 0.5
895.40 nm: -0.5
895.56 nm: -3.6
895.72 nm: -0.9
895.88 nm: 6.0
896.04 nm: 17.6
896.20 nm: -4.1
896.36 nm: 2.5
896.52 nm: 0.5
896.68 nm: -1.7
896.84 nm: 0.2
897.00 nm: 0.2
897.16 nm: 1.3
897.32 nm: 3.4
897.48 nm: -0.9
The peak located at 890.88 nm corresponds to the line Hbeta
